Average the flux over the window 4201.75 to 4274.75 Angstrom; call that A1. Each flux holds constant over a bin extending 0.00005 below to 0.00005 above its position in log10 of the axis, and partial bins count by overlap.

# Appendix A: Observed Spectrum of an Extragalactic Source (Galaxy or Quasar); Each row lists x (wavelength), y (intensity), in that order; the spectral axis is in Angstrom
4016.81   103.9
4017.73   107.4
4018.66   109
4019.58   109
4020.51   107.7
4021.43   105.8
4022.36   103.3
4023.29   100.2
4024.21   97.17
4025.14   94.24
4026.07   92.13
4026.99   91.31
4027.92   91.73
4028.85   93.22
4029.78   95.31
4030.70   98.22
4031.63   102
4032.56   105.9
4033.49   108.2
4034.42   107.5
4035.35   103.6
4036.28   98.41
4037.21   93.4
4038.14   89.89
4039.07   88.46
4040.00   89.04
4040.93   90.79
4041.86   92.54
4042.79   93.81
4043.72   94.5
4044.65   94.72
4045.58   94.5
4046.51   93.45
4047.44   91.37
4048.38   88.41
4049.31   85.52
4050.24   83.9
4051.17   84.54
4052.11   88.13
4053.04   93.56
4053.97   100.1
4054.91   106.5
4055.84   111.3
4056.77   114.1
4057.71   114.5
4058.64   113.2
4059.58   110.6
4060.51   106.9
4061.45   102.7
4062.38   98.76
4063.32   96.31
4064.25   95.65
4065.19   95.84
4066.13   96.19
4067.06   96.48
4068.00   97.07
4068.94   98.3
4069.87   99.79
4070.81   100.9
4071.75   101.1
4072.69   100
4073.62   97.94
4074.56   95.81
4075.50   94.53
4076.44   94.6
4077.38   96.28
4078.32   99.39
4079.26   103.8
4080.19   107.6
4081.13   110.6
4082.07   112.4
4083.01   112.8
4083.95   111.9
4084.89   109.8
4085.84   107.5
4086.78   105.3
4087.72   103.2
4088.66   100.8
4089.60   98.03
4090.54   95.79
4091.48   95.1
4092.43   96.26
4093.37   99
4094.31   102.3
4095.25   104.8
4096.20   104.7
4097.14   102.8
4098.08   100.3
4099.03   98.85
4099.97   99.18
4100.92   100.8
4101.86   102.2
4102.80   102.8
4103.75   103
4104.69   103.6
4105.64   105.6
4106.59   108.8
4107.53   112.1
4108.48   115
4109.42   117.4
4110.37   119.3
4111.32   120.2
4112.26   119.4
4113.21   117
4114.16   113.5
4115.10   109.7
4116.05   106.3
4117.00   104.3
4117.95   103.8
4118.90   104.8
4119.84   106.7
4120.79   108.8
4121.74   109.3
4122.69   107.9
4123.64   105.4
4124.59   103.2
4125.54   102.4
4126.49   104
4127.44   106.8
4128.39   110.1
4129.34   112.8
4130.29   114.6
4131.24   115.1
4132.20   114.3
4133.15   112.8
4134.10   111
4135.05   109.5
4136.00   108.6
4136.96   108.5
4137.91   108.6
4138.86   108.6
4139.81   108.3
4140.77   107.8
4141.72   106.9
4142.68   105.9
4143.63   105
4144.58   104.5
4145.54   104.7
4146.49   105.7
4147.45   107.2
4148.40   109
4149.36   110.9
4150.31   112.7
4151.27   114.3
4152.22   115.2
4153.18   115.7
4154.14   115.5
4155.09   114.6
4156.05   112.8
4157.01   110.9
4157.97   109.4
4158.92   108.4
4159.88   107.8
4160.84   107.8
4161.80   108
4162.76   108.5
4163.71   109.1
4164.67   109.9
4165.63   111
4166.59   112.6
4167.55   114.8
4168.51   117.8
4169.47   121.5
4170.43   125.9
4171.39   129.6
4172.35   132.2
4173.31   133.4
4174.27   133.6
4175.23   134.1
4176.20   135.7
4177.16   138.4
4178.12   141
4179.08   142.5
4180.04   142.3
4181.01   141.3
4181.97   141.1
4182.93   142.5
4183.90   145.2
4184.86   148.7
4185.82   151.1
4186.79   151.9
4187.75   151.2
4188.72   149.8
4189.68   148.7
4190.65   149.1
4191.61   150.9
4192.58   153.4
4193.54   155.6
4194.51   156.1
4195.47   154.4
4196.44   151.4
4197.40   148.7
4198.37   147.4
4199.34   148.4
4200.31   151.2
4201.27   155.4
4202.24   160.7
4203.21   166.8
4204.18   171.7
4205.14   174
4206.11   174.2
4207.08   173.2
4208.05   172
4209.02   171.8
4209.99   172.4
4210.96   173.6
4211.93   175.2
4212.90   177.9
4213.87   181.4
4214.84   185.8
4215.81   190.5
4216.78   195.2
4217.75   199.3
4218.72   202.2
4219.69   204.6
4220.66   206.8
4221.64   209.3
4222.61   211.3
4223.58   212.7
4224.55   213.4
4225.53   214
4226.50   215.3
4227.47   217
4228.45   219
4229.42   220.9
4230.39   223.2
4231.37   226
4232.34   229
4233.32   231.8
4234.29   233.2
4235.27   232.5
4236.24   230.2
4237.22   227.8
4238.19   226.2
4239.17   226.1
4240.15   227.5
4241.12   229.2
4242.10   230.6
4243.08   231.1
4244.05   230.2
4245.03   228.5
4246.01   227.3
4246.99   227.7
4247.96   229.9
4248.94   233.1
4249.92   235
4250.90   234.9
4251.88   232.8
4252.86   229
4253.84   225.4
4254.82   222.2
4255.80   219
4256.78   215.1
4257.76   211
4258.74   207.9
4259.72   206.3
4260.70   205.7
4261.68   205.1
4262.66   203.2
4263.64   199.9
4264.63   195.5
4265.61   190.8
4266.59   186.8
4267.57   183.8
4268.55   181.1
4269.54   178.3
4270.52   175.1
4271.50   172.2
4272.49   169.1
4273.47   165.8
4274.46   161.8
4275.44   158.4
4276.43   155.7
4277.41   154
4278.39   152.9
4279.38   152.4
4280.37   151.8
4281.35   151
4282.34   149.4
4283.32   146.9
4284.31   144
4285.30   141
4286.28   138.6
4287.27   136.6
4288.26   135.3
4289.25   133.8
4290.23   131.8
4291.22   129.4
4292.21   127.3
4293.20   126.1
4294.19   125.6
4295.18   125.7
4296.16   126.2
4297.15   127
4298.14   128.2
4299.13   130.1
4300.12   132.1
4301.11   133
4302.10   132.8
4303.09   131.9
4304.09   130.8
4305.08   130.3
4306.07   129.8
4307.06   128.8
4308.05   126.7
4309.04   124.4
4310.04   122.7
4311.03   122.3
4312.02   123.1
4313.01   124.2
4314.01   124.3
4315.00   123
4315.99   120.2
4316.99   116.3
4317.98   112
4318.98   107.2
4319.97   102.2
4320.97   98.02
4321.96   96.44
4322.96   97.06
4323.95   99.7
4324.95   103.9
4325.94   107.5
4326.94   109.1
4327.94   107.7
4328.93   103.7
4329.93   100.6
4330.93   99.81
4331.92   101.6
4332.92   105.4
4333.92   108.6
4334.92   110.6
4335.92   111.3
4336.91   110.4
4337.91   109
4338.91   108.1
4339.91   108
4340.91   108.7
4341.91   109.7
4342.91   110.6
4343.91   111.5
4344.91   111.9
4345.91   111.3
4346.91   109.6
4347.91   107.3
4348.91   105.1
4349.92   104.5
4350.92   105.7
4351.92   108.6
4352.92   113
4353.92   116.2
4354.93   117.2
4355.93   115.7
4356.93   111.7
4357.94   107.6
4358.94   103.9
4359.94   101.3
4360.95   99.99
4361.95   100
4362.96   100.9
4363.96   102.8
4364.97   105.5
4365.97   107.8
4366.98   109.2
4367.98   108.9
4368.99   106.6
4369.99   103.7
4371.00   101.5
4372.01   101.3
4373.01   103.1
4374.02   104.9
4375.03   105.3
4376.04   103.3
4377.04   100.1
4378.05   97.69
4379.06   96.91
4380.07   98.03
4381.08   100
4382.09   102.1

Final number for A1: 205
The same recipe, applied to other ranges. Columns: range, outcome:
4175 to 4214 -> 155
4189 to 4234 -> 184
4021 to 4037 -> 99.2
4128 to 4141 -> 111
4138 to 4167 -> 110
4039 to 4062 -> 97.3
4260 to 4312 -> 150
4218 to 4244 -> 221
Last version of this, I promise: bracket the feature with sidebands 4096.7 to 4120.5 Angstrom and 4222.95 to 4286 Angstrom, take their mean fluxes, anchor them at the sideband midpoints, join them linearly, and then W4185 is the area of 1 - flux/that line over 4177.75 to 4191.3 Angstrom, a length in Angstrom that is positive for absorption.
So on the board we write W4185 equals 0.93 Angstrom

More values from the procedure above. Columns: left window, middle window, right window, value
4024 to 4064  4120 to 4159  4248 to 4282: 8.1 Angstrom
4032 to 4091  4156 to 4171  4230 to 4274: 4.5 Angstrom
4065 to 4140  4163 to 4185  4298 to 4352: -4.5 Angstrom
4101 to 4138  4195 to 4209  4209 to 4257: 1.9 Angstrom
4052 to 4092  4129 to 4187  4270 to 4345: -4.2 Angstrom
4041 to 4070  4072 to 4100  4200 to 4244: 3.5 Angstrom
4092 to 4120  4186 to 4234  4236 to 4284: -3.3 Angstrom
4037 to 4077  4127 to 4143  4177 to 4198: 2.2 Angstrom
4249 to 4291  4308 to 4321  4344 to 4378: 2.4 Angstrom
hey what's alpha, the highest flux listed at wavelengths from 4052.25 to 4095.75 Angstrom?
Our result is 114.5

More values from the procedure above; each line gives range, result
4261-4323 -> 205.1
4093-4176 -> 134.1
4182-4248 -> 233.2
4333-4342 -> 111.3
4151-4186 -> 151.1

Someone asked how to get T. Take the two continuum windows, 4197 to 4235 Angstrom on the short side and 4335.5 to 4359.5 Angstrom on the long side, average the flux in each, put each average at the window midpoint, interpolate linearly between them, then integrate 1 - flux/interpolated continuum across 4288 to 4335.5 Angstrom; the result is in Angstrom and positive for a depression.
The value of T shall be 4.9 Angstrom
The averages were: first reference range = 192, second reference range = 110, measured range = 119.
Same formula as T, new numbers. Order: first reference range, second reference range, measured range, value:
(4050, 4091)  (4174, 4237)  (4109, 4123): 1.7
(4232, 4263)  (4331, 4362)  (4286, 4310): 5.1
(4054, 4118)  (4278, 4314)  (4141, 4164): 0.8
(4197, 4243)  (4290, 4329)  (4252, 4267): -4.1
